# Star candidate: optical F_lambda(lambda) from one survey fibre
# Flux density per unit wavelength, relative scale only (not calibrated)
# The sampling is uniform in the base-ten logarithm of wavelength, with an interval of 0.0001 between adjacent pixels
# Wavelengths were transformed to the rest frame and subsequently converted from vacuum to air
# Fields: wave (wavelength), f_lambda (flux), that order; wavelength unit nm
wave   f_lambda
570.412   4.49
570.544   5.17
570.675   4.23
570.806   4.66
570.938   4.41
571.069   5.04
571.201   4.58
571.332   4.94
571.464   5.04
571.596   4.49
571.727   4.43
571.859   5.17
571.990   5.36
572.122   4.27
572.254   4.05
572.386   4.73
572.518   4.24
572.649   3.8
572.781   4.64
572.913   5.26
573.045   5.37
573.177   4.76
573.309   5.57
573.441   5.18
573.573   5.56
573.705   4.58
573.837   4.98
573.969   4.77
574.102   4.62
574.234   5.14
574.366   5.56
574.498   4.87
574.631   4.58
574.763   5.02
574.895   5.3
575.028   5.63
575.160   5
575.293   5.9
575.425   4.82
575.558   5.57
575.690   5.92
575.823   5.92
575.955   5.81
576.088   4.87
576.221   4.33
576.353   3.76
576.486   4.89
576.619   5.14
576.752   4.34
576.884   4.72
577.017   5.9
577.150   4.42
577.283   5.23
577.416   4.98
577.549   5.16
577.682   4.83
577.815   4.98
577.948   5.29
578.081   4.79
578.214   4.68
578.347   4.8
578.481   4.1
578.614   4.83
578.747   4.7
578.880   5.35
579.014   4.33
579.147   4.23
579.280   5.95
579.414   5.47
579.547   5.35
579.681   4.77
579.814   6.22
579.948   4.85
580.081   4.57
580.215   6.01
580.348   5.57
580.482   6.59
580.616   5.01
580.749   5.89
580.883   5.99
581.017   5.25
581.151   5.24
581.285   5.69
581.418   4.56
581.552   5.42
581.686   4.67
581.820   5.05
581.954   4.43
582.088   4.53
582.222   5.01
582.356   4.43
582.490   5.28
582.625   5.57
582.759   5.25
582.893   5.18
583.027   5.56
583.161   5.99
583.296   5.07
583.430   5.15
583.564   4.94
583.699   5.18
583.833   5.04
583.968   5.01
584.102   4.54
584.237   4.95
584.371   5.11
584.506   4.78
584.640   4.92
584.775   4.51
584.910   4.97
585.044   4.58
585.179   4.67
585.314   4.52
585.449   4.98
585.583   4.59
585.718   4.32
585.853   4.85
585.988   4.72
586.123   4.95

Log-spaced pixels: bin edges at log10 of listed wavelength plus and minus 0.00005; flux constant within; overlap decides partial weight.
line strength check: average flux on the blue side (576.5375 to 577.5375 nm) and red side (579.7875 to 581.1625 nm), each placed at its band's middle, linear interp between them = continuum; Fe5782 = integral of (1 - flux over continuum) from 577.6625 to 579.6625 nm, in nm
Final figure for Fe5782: 0.13 nm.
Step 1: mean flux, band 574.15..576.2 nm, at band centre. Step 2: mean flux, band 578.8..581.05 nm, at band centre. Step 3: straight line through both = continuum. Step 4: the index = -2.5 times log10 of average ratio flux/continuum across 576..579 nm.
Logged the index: 0.111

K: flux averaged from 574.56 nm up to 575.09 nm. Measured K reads 5.12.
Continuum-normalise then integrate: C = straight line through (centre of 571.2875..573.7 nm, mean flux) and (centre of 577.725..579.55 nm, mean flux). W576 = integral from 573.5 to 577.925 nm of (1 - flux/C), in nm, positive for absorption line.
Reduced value -0.19 nm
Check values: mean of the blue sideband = 4.82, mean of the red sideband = 4.9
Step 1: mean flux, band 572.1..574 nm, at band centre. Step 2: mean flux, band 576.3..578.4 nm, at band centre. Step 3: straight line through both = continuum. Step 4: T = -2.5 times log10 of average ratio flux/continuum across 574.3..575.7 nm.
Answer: -0.09 mag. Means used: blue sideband 4.8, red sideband 4.88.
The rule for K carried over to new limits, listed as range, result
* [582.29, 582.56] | 4.85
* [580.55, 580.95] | 5.64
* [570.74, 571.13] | 4.7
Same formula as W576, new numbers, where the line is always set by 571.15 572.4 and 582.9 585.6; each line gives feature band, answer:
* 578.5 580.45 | -0.12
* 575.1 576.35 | -0.13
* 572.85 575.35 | -0.20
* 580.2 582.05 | -0.17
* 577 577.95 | -0.04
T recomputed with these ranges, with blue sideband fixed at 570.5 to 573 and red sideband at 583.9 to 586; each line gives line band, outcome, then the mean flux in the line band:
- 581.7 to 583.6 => -0.079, 5.09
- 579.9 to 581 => -0.178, 5.56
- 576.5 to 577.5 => -0.059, 4.96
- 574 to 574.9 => -0.068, 4.98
